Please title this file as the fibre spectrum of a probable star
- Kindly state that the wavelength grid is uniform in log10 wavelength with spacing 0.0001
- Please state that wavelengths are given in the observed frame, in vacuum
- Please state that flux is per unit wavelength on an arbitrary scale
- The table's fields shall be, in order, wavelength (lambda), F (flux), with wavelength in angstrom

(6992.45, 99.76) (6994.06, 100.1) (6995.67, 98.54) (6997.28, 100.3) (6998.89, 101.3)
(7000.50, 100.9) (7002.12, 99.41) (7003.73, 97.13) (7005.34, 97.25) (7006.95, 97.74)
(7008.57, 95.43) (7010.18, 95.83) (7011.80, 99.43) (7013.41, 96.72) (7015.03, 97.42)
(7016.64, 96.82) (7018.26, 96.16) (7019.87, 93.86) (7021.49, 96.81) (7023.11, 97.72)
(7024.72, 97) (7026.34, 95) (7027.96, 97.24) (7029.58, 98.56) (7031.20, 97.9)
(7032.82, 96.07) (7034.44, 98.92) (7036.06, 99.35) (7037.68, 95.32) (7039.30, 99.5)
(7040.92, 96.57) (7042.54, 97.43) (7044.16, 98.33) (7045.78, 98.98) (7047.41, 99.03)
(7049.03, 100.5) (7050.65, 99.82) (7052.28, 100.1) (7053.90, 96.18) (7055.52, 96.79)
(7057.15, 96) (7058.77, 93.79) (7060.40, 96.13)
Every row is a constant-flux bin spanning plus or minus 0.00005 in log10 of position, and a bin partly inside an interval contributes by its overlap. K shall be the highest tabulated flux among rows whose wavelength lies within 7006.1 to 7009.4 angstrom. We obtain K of 97.74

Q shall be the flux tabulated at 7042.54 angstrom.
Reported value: 97.43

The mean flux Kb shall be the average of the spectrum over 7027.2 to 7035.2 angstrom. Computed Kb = 97.7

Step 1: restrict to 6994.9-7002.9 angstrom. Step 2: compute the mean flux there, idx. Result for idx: 100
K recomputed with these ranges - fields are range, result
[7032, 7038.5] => 99.35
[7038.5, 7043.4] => 99.5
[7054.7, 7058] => 96.79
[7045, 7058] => 100.5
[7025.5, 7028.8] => 97.24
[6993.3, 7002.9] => 101.3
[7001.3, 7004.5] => 99.41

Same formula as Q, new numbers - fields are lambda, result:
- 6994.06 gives 100.1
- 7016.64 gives 96.82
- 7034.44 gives 98.92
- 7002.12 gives 99.41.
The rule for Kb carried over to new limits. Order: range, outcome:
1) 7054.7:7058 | 96.5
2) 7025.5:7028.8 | 96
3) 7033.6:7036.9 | 99.1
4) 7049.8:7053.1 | 100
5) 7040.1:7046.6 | 97.8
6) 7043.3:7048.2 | 98.7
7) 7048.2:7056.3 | 98.8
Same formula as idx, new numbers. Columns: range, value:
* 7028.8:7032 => 98.2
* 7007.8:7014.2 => 96.9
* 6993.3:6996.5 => 99.4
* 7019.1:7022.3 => 95.2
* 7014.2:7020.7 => 96.1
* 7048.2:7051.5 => 100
